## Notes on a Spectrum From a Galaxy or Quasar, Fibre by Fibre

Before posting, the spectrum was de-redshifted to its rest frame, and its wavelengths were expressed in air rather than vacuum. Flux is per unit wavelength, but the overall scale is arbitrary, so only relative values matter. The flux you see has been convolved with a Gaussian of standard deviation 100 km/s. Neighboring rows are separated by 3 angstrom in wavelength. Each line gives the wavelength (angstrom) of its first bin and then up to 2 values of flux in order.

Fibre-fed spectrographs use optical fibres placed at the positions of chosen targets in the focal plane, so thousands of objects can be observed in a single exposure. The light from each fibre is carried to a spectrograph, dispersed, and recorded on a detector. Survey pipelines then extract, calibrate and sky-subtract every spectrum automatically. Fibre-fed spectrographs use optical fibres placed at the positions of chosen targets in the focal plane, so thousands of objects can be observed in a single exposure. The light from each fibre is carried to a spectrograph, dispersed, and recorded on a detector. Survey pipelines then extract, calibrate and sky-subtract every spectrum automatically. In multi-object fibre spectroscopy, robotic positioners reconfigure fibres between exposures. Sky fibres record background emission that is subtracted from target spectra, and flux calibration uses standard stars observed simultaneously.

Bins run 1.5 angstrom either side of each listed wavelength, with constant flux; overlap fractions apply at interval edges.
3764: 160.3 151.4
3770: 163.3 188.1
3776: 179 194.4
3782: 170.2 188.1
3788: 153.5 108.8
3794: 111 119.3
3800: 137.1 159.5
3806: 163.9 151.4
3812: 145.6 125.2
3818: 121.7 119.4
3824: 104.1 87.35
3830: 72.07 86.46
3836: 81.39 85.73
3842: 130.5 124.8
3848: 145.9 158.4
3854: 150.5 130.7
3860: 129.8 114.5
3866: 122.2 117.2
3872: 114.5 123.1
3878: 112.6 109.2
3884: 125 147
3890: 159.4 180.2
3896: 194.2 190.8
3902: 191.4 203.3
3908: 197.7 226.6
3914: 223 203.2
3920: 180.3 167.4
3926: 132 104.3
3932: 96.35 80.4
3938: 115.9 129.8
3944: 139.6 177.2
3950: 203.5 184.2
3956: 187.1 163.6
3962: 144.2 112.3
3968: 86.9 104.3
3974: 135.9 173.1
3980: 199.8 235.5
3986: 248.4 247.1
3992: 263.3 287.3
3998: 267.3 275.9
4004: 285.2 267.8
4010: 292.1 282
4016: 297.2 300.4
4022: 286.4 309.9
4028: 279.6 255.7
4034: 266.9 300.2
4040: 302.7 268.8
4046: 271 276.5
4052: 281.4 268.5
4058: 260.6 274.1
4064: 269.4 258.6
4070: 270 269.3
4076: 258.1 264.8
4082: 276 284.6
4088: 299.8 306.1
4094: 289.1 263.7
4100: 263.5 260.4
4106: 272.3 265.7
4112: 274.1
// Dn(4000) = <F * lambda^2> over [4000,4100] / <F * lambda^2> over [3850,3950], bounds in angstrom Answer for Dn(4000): 1.99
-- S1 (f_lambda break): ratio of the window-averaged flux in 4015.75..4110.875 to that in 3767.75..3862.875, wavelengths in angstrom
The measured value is 2.1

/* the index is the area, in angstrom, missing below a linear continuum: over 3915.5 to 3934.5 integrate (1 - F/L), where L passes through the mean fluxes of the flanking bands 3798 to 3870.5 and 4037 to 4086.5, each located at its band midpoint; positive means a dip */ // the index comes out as 4.0 angstrom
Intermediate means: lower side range 124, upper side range 273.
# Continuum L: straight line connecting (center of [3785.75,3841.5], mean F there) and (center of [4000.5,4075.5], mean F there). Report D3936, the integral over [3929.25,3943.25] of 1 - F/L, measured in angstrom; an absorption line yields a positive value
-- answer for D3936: 6.7 angstrom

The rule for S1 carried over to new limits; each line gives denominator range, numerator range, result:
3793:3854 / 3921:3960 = 1.18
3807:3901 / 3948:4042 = 1.82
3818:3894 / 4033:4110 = 2.27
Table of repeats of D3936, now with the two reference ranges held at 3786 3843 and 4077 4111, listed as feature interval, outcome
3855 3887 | 6.2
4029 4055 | -3.2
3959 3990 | 6.4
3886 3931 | -2.0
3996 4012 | -3.7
